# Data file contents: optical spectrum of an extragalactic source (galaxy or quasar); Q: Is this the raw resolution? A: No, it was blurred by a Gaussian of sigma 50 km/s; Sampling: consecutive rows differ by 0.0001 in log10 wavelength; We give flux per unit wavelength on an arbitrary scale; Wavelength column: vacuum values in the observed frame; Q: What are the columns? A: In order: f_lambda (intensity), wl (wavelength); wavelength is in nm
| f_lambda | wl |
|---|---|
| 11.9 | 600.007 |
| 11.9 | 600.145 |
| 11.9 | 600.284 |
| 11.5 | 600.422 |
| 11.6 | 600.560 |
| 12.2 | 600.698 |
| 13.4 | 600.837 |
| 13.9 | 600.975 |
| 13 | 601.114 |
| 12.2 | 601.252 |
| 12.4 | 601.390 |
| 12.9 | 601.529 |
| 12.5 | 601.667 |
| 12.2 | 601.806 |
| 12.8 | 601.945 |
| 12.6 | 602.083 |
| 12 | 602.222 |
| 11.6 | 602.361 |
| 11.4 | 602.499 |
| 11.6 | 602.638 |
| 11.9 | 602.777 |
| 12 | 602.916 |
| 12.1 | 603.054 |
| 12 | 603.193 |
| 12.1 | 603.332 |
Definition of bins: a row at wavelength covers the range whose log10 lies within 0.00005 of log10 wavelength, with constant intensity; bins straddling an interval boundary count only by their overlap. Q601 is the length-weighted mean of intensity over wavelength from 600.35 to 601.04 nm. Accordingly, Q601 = 12.5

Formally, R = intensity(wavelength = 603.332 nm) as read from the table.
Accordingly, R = 12.1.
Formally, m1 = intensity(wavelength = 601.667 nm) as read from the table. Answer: 12.5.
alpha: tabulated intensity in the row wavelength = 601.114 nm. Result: 13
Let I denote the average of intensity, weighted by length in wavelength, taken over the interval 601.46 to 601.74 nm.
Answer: 12.7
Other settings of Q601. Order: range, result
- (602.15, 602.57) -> 11.7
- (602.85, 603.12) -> 12.1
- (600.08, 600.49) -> 11.7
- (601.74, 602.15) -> 12.5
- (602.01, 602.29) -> 12.3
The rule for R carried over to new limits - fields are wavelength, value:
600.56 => 11.6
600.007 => 11.9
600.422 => 11.5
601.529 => 12.9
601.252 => 12.2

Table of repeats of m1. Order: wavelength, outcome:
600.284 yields 11.9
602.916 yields 12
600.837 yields 13.4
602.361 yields 11.6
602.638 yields 11.6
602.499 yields 11.4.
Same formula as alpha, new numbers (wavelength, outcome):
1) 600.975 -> 13.9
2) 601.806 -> 12.2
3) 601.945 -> 12.8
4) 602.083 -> 12.6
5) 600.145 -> 11.9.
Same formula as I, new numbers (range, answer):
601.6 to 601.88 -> 12.3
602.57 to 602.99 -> 11.8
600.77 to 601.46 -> 13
